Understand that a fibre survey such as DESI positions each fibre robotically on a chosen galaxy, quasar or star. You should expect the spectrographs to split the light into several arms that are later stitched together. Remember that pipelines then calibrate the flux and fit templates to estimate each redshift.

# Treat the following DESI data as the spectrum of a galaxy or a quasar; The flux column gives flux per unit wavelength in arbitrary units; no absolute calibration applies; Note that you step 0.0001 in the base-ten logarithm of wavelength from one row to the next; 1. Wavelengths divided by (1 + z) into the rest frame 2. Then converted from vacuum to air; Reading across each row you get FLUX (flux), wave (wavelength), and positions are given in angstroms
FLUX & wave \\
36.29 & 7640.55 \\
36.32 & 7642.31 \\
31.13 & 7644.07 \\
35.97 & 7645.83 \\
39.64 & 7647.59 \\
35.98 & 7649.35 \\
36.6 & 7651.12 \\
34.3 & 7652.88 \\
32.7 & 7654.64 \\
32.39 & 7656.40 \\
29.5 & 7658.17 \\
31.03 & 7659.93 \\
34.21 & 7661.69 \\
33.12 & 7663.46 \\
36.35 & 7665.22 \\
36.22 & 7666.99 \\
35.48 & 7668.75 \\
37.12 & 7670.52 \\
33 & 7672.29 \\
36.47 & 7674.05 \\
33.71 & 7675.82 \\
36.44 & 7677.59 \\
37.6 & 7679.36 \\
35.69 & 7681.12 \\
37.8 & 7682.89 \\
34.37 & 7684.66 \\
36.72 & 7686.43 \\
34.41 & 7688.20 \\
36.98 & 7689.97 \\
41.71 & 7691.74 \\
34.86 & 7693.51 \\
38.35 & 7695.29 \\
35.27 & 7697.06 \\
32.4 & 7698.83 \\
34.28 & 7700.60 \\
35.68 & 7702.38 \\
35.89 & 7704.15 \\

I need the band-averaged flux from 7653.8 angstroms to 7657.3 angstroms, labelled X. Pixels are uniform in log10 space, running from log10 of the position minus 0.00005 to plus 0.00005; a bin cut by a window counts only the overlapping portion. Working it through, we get 32.5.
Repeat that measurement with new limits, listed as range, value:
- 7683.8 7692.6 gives 36.8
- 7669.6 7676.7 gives 35.1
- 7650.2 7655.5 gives 34.5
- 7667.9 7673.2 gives 35.2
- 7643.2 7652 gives 35.8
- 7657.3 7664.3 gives 32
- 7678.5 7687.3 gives 36.5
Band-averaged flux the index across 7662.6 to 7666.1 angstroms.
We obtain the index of 34.8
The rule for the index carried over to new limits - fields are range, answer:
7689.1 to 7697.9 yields 37.4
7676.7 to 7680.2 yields 37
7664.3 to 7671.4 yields 36.3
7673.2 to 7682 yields 36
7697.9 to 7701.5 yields 33.4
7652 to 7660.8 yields 32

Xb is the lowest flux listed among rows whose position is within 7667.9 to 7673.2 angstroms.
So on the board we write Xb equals 33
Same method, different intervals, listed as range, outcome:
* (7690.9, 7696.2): 34.86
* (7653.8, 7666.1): 29.5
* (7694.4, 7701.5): 32.4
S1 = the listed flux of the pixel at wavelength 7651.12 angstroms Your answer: 36.6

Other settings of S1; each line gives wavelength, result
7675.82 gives 33.71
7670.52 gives 37.12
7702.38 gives 35.68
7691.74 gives 41.71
